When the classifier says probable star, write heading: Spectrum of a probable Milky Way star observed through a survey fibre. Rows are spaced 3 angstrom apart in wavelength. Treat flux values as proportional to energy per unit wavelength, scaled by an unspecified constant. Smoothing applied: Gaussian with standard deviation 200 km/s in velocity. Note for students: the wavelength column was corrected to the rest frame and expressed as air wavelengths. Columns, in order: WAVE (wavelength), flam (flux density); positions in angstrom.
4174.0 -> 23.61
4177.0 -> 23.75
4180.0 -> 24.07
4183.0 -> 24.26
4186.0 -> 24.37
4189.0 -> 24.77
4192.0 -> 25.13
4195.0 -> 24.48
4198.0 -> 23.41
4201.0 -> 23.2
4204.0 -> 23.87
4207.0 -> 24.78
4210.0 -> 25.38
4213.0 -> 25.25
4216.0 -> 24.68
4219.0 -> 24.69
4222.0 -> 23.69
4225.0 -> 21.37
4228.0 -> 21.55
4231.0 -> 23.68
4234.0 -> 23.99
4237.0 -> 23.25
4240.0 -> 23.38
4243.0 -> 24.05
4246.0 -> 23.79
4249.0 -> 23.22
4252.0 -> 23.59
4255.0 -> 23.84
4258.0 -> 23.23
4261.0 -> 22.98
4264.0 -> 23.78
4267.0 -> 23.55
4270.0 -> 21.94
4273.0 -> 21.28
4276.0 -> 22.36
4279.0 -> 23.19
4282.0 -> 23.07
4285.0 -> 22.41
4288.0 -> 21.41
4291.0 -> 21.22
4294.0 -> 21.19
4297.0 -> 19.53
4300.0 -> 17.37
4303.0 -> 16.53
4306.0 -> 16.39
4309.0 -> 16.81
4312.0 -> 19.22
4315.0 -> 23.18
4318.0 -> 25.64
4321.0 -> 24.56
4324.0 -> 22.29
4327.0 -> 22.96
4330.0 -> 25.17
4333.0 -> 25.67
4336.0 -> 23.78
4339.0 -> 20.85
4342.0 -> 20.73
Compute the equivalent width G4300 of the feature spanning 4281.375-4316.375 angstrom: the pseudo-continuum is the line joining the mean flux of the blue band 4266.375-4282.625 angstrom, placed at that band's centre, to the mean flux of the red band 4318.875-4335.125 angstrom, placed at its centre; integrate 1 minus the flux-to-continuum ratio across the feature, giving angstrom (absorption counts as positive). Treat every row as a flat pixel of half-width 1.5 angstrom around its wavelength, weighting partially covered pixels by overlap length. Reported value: 5.2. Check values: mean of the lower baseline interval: 22.5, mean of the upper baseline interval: 24.2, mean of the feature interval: 19.8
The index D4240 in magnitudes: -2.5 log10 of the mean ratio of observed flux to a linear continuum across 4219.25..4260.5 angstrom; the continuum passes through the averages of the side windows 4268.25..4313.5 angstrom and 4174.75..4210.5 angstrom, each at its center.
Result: -0.05 mag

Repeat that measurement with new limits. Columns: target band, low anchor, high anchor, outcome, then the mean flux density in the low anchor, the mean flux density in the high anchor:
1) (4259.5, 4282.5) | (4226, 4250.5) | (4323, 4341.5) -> 0.03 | 23.3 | 23.3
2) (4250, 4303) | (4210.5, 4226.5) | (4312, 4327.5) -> 0.08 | 24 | 23.3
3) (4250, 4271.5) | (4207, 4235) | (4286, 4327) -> -0.05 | 23.9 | 20.5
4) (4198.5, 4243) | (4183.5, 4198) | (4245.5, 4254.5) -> 0.01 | 24.5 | 23.5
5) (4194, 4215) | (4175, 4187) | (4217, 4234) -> -0.03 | 24.1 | 23.1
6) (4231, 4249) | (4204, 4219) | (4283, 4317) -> -0.02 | 24.9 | 19.7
